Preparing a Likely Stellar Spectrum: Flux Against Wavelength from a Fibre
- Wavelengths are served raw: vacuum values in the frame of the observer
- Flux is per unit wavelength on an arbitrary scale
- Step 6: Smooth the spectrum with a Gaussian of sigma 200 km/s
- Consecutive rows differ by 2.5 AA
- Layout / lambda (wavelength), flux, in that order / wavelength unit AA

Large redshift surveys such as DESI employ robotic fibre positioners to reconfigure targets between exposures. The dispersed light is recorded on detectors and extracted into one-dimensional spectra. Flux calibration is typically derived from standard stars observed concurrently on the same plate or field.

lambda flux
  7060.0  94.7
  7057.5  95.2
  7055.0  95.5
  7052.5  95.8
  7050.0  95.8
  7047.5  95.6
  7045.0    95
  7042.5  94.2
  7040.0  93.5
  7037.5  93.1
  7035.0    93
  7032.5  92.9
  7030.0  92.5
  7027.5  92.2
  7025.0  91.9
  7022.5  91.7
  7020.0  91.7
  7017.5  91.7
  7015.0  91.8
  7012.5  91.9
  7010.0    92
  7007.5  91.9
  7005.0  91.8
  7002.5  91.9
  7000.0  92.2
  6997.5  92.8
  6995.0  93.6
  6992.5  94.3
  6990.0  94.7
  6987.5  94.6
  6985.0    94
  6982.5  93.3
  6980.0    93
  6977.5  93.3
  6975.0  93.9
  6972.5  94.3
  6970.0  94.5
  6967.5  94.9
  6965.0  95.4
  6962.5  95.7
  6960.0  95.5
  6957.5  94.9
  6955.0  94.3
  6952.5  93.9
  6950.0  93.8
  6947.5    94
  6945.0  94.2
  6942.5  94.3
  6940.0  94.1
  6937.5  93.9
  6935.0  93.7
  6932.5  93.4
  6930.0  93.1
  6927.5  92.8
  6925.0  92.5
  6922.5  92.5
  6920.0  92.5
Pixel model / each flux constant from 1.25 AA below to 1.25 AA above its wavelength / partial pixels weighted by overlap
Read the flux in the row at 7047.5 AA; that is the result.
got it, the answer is 95.6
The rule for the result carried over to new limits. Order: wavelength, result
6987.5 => 94.6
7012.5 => 91.9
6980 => 93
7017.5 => 91.7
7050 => 95.8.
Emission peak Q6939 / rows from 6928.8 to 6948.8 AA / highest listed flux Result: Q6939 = 94.3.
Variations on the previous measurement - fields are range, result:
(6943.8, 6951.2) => 94.2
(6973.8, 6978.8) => 93.9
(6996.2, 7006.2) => 92.8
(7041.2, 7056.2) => 95.8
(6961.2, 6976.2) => 95.7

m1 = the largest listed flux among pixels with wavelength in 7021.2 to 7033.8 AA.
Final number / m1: 92.9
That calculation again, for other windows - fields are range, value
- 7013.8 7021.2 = 91.8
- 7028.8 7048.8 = 95.6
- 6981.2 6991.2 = 94.7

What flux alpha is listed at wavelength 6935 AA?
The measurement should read 93.7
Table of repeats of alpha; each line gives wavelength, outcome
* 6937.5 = 93.9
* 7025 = 91.9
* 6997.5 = 92.8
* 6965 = 95.4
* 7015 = 91.8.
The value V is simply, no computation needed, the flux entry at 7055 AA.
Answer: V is 95.5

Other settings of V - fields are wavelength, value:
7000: 92.2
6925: 92.5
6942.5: 94.3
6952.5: 93.9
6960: 95.5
